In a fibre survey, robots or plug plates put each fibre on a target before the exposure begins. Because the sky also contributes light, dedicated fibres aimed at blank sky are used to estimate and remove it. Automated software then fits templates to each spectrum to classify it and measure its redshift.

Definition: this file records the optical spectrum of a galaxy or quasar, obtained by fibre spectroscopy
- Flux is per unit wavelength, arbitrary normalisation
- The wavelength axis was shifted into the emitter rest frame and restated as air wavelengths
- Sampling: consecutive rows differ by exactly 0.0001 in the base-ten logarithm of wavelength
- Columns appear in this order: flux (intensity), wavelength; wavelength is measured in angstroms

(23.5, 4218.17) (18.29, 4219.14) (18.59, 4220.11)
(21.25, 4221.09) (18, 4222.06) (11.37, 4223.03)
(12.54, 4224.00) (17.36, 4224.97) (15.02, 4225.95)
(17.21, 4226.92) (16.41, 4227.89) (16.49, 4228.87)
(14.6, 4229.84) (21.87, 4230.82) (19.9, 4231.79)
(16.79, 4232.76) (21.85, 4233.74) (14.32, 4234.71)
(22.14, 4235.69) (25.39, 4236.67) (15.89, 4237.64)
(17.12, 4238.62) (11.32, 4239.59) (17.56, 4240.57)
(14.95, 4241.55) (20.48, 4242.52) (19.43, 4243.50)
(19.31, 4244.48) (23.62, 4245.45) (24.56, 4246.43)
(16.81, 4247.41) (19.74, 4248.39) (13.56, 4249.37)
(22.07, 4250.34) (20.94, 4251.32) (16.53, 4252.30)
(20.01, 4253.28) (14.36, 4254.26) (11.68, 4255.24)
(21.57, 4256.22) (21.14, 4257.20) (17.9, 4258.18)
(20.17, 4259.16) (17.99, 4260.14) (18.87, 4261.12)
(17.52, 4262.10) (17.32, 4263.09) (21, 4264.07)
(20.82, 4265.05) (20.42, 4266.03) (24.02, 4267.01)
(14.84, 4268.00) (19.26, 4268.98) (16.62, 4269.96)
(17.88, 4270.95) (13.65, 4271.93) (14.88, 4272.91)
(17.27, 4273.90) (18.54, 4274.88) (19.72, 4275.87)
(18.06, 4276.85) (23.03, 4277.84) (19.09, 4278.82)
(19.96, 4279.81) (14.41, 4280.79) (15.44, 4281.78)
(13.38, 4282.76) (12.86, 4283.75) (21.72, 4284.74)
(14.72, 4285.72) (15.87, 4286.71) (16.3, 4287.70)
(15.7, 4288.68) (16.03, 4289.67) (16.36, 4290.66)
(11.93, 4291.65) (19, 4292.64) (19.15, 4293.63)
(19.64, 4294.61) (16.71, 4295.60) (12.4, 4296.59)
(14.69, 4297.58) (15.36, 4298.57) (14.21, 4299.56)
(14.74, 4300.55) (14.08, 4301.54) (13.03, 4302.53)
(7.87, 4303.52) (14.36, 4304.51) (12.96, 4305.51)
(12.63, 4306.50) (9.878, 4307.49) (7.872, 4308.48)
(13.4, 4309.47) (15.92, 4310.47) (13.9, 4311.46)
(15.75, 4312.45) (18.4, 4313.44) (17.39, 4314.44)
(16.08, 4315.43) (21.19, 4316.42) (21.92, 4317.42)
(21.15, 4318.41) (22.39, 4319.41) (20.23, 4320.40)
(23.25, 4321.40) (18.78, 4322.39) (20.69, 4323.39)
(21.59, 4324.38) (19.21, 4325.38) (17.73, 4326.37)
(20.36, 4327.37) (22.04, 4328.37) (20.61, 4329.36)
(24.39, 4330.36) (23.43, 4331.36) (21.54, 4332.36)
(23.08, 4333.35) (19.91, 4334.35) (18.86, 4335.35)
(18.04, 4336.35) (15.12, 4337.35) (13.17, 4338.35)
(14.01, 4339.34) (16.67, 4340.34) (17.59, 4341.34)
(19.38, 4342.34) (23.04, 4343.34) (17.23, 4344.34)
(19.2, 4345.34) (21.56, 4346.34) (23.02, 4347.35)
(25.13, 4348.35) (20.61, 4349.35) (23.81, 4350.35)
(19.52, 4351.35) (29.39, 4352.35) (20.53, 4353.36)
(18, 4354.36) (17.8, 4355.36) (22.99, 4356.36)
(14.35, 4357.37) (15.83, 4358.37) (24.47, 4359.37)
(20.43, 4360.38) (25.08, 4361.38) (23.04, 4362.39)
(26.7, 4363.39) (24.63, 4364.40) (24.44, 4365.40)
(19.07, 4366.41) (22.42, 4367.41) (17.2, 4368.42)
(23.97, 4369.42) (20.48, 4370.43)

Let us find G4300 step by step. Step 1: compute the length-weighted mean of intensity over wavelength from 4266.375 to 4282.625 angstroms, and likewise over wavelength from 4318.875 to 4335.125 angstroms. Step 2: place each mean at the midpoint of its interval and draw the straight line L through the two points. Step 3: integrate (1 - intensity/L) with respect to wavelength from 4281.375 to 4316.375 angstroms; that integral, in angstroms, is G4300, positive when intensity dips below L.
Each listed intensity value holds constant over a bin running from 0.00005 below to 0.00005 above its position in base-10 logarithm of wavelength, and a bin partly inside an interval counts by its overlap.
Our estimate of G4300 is 8.0 angstroms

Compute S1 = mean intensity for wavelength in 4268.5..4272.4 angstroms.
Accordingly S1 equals 16.9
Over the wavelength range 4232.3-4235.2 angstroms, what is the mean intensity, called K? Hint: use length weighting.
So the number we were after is 17.6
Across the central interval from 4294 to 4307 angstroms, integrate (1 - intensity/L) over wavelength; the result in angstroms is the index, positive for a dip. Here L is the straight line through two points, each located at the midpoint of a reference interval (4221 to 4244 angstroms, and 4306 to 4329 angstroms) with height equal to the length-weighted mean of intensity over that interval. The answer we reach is 2.72 angstroms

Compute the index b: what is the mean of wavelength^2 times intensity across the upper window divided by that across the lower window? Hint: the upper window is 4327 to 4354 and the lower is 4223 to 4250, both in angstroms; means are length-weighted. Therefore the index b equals 1.20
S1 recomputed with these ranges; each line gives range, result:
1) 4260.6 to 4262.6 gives 18.1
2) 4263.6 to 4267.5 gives 21.6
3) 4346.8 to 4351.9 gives 22.5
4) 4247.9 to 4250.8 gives 18.5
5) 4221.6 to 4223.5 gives 14.7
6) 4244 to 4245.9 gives 21.5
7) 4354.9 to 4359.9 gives 19.1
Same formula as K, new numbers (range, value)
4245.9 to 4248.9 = 20.3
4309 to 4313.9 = 15.5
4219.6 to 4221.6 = 19.8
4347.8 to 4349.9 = 22.9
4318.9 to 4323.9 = 21.1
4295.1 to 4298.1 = 14.6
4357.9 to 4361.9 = 21.5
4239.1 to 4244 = 16.8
